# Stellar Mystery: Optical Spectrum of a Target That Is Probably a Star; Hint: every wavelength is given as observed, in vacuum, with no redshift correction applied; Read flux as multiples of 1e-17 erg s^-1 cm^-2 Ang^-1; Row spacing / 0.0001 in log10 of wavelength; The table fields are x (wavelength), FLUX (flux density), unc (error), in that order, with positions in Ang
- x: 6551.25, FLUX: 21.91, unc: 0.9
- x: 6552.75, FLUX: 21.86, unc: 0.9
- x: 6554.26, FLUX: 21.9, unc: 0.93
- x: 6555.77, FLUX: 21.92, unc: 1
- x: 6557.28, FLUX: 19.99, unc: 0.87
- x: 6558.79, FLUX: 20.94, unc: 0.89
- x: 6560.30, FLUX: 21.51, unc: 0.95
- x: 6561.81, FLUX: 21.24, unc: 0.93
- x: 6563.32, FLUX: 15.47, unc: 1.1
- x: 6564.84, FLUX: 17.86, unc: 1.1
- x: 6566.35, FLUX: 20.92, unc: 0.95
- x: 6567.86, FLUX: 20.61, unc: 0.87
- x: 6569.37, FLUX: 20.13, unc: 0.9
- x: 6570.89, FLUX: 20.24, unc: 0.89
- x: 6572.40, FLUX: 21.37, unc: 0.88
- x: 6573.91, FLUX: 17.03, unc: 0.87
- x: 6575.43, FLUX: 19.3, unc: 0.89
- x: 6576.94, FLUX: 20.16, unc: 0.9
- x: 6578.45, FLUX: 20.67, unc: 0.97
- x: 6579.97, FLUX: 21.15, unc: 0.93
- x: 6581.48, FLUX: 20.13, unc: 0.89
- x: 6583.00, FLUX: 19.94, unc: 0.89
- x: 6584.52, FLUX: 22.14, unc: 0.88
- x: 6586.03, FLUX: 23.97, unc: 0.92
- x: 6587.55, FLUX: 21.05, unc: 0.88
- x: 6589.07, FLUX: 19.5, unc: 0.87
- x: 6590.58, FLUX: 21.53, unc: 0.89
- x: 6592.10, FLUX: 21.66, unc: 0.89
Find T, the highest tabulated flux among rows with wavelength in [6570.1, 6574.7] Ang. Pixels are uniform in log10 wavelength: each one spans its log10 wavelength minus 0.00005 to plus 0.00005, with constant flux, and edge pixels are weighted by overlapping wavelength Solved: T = 21.37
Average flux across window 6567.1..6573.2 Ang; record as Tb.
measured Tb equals 20.6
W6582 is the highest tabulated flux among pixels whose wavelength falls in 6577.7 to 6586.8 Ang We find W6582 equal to 23.97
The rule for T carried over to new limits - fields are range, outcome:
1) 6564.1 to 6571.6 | 20.92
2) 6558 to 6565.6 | 21.51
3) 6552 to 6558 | 21.92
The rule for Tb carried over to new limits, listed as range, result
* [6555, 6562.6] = 21.1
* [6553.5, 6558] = 21.3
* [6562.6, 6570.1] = 19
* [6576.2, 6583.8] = 20.4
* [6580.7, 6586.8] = 21.5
